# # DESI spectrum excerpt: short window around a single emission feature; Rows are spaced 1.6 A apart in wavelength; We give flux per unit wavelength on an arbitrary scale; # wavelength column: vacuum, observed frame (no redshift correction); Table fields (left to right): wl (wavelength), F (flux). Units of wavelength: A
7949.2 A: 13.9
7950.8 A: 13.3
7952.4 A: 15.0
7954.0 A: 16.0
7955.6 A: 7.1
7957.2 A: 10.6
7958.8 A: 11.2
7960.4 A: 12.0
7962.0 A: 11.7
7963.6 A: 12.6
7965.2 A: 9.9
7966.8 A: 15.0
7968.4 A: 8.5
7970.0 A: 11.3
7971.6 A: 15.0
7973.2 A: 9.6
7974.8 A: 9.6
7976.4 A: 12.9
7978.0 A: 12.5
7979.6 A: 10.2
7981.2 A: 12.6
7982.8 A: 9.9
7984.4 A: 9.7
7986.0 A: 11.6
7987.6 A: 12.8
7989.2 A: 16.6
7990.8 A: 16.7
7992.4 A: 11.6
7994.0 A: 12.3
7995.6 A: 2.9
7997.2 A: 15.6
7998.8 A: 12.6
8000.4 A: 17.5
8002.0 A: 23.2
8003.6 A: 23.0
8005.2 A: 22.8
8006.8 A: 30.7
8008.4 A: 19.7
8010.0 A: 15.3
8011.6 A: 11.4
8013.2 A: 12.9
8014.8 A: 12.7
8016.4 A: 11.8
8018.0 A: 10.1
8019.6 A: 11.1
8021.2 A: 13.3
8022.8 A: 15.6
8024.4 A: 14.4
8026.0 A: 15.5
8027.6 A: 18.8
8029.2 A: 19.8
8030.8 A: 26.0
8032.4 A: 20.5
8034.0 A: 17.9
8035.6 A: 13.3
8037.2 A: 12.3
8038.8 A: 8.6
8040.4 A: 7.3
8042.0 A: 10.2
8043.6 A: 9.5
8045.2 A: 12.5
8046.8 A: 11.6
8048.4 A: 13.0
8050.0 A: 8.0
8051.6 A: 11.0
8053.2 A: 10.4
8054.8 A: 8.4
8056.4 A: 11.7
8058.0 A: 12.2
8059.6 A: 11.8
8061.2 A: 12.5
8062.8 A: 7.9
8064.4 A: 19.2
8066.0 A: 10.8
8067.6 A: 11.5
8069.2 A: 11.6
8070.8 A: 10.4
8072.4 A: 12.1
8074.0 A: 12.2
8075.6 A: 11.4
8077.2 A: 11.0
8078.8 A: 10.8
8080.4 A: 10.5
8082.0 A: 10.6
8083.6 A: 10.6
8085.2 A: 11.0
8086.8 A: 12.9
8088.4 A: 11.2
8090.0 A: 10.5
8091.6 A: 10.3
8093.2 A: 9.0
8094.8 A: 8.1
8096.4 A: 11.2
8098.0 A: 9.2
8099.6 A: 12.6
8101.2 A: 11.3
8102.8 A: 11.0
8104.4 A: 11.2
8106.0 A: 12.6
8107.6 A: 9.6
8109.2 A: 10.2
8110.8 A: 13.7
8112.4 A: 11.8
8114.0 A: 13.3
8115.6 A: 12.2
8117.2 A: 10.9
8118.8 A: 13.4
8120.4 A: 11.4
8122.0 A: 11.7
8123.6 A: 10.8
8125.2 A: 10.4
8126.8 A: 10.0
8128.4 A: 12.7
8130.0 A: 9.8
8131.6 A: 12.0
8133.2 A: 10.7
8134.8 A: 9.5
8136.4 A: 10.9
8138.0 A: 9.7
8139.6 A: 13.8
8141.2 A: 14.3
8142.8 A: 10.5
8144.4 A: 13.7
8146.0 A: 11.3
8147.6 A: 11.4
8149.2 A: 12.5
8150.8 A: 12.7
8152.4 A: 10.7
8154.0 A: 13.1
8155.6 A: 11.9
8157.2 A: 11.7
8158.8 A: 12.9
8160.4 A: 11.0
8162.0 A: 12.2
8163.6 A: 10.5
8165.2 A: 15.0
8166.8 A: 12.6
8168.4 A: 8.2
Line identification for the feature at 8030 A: [N II] 6583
